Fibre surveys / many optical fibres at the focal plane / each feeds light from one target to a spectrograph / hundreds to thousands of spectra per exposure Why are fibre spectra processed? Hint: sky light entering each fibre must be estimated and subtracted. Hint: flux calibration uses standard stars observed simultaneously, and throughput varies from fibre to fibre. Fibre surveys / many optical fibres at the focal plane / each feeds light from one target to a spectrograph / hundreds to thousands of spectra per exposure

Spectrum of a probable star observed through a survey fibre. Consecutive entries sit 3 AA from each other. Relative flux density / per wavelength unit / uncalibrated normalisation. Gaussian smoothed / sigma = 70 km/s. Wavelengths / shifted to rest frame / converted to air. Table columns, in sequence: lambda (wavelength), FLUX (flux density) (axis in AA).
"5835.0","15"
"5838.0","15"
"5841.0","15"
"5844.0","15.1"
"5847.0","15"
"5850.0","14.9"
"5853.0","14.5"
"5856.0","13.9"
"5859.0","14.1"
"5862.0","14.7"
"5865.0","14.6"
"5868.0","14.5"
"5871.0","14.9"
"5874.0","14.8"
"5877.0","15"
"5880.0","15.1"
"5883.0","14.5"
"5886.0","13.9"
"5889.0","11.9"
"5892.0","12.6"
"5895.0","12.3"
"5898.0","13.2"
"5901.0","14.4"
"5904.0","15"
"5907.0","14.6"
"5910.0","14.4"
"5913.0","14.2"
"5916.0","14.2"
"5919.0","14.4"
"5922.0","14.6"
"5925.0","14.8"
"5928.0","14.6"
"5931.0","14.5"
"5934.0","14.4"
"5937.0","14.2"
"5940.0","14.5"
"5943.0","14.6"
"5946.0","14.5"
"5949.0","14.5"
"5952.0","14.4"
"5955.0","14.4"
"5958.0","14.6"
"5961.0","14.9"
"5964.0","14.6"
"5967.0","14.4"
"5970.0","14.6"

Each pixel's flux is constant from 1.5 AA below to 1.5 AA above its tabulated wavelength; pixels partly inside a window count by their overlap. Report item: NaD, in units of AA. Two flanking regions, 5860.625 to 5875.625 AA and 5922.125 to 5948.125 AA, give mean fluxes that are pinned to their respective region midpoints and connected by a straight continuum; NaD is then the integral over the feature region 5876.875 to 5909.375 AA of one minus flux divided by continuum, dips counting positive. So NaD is 1.78 AA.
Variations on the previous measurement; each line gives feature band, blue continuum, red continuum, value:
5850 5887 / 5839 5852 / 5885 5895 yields -2.2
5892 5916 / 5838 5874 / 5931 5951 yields 1.0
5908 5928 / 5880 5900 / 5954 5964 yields -0.9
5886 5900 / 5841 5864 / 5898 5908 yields 1.7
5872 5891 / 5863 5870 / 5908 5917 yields 0.4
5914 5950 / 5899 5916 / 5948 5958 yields -0.1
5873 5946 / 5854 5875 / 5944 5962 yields 1.6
